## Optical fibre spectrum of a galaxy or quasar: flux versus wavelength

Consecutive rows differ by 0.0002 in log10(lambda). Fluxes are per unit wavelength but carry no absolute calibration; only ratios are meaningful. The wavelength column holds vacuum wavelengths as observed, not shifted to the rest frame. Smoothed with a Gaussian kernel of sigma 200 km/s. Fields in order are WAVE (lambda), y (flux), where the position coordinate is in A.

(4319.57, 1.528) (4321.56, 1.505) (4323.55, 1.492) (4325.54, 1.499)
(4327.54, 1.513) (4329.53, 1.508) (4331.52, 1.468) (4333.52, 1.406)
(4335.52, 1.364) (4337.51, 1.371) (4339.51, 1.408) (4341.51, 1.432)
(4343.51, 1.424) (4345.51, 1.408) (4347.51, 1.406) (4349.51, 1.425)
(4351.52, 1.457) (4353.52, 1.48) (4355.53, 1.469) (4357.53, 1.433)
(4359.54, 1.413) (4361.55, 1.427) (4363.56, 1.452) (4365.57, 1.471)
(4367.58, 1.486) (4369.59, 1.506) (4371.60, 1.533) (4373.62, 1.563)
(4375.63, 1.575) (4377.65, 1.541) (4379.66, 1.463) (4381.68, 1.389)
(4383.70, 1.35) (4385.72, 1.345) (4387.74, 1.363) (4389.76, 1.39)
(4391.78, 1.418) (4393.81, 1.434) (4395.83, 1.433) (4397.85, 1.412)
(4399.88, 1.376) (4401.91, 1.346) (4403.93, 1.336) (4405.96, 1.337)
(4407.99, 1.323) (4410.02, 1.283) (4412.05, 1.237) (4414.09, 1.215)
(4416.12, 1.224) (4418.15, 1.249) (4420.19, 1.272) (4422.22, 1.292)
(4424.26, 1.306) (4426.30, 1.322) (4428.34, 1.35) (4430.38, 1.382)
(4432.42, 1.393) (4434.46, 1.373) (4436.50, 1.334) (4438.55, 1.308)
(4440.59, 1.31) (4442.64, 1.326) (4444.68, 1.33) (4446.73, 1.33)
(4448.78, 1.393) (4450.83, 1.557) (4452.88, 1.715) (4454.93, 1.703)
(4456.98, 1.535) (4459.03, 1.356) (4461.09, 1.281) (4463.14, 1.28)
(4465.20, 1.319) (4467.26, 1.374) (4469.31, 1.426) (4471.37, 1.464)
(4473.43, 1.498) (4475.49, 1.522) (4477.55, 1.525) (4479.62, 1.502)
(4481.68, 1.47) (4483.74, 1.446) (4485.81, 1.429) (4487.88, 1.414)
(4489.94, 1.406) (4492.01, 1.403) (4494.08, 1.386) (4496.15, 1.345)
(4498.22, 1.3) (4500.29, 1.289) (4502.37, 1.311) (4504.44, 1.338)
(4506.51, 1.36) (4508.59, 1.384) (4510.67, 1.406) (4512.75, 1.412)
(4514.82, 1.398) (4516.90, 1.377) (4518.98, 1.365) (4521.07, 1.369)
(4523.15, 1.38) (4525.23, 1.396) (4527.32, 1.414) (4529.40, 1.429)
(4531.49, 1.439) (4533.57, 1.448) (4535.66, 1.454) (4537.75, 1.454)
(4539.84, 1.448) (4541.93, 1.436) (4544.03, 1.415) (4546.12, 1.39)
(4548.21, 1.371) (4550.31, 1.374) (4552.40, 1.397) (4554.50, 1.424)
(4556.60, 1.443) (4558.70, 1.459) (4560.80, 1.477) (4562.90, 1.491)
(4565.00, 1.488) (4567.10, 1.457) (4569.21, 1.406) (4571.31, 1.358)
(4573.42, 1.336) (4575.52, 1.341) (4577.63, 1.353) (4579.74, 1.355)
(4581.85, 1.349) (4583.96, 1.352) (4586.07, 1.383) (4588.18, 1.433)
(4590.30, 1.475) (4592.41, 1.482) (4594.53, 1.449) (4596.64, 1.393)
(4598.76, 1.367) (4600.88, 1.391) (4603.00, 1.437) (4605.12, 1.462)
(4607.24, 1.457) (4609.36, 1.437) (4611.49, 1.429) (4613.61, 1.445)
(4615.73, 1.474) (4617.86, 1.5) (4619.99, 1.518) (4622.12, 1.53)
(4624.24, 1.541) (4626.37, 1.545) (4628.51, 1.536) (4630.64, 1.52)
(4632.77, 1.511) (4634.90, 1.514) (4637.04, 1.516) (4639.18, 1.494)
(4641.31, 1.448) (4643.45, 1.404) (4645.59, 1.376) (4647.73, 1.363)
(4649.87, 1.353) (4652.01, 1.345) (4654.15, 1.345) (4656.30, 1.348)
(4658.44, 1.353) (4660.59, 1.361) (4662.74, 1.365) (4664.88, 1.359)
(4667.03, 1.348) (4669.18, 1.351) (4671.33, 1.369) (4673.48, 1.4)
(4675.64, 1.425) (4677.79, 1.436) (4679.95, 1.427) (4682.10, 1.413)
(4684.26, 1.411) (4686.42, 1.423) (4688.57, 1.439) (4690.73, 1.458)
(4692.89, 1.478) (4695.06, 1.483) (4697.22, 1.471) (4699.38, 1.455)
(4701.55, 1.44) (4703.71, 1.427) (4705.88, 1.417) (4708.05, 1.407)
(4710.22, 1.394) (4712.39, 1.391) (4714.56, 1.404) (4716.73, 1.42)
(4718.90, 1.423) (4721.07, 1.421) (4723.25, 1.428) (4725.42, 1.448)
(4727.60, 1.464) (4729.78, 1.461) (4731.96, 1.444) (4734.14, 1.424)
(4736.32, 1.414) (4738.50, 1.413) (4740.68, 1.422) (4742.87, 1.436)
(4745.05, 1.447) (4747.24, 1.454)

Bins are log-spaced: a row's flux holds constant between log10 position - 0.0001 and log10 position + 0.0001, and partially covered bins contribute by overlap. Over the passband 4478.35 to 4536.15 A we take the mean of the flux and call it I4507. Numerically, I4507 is 1.4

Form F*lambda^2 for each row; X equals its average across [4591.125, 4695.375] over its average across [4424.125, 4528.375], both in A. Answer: 1.10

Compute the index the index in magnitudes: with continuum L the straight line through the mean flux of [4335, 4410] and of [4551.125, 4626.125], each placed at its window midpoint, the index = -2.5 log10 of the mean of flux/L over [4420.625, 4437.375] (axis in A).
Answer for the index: 0.07 mag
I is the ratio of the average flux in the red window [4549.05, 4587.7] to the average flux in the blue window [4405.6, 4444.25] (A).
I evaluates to 1.07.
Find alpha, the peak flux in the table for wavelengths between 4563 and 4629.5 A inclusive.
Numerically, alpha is 1.545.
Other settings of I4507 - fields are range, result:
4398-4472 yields 1.36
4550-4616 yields 1.42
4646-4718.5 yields 1.4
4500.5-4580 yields 1.4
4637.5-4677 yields 1.38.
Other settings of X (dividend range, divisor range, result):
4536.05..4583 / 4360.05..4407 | 1.07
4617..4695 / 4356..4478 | 1.14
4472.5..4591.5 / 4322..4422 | 1.07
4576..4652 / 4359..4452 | 1.15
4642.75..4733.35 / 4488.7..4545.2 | 1.09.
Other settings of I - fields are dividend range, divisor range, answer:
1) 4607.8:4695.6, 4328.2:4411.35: 1.01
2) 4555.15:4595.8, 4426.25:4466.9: 1.01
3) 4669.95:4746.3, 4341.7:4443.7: 1.03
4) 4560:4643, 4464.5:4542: 1.03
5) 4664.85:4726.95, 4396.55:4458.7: 1.04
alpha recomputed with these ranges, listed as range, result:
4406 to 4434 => 1.393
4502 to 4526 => 1.412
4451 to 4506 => 1.715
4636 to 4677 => 1.516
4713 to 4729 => 1.464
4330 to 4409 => 1.575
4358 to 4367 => 1.471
